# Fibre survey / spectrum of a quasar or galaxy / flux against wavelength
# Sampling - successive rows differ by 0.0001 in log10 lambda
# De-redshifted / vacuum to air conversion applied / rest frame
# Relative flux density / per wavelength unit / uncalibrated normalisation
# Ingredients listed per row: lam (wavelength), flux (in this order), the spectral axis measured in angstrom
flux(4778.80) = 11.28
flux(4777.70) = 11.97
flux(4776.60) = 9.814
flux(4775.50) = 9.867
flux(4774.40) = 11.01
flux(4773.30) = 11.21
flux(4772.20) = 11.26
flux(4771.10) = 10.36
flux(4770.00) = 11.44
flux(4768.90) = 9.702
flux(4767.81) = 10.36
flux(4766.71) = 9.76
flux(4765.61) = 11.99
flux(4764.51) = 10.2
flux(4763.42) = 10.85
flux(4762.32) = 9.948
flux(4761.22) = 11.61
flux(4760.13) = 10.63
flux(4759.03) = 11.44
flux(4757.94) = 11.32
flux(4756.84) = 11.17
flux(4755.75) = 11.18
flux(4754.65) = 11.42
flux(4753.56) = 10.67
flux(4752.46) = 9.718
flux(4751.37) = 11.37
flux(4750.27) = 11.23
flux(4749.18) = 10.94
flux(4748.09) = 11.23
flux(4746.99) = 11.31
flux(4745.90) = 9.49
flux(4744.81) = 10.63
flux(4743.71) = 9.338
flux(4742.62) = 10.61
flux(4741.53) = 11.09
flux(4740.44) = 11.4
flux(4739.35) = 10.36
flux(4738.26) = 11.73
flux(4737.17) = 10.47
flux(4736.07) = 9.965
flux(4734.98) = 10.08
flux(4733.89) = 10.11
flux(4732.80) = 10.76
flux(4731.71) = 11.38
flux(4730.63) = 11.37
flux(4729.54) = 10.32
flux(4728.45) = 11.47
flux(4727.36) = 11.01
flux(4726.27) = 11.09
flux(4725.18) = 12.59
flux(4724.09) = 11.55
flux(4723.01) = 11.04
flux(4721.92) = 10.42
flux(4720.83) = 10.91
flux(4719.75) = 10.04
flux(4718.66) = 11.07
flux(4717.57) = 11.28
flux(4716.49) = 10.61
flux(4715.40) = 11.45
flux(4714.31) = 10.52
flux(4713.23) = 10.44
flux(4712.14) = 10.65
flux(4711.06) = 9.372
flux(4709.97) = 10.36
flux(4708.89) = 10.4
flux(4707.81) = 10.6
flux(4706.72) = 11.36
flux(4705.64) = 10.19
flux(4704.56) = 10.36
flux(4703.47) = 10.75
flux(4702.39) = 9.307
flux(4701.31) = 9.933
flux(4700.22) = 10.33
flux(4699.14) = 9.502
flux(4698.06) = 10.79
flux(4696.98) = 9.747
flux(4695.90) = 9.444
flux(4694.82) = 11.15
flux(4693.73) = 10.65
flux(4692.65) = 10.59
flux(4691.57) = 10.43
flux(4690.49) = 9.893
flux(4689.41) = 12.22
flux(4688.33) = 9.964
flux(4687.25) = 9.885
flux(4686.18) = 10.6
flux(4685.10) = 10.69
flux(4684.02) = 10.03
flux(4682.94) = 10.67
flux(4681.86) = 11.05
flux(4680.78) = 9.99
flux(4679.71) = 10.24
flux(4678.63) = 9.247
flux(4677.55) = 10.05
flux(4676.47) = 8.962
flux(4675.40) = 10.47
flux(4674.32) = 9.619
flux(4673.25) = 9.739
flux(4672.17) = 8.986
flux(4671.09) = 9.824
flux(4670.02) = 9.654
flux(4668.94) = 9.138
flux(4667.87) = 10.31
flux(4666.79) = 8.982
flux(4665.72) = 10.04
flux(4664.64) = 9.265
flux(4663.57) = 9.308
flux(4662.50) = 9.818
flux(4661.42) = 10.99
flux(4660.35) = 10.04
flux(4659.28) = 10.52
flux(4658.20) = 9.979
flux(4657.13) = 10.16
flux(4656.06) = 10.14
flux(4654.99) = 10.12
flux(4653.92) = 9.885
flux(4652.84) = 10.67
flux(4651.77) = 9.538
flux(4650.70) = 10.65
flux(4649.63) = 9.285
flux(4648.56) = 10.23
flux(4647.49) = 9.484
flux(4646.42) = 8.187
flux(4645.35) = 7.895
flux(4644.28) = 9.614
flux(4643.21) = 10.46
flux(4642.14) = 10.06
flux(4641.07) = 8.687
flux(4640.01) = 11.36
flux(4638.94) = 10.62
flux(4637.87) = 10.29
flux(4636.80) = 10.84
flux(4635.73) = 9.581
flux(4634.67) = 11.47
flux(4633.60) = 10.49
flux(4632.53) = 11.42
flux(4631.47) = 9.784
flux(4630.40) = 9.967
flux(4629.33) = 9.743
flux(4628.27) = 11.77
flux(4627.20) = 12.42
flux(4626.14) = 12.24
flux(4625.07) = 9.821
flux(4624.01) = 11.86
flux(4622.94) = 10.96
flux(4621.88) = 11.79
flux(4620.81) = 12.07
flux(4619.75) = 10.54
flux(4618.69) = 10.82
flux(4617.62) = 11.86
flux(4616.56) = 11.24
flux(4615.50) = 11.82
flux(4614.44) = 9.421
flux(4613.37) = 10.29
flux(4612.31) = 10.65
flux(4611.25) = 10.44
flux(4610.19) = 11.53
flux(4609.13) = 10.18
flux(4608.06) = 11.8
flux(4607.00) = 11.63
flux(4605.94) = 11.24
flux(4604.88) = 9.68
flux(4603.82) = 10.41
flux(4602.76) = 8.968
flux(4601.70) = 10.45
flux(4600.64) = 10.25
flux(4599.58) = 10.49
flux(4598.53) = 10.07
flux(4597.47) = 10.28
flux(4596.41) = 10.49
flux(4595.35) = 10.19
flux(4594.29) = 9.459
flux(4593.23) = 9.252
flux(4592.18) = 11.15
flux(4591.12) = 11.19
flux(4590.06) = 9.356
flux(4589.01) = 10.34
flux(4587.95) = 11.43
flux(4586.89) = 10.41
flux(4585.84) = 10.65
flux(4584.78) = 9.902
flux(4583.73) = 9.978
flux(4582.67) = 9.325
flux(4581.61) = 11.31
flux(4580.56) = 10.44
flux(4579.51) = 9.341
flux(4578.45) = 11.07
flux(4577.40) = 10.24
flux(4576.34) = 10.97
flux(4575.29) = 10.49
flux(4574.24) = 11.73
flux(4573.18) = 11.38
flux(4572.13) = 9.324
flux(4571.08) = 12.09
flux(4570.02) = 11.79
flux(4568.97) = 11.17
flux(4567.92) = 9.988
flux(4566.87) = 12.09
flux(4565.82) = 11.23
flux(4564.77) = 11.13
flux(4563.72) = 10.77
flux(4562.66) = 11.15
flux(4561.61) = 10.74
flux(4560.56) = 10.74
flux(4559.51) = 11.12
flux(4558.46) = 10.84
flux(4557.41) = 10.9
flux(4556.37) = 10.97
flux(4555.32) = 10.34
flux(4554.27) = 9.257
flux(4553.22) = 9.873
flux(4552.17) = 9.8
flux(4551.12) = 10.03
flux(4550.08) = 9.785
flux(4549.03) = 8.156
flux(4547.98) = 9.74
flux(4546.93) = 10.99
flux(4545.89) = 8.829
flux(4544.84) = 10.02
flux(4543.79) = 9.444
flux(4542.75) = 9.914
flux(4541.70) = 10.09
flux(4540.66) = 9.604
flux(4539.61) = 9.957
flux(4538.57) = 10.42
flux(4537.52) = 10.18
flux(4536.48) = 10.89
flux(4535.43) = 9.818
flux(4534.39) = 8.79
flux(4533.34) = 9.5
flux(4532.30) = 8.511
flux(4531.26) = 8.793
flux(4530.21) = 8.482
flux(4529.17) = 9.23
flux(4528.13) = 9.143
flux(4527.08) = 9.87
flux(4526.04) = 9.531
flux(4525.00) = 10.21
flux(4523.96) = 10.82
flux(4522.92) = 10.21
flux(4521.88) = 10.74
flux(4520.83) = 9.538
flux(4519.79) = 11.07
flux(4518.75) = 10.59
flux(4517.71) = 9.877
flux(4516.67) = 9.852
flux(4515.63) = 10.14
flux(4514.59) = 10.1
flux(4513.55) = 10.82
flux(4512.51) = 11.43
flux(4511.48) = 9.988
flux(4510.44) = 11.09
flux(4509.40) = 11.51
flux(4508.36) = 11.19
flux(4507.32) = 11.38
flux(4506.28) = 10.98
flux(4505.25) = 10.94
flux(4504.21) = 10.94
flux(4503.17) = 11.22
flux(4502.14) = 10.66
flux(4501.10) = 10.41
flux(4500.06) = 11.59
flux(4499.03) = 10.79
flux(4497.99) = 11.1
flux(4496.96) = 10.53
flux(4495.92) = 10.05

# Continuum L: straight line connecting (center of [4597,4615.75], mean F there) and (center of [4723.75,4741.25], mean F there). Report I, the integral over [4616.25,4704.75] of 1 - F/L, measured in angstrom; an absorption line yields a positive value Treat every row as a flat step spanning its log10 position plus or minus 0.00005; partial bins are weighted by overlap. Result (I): 3.8 angstrom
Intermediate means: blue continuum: 10.5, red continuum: 11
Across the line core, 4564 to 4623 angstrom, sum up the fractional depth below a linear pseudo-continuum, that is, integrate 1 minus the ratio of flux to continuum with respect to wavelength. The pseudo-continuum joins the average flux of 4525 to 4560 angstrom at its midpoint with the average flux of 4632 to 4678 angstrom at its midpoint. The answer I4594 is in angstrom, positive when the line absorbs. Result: -4.9 angstrom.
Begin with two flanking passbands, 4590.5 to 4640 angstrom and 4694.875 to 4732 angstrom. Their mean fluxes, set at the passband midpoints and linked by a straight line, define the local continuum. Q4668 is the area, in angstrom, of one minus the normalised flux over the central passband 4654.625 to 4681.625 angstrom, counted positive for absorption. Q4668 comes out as 2.1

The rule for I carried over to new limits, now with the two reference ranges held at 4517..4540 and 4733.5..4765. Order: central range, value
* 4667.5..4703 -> 1.3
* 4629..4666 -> 1.1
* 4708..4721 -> 0.0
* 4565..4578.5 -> -1.4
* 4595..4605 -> 0.0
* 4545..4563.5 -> -0.5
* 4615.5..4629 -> -1.6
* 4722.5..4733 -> -0.6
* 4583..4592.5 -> -0.4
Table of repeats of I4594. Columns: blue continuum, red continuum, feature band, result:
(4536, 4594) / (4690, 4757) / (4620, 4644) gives -0.6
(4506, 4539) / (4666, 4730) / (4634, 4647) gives 0.5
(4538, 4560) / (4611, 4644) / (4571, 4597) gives -0.2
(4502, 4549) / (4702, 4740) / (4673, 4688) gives 0.7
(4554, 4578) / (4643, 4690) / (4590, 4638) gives -1.3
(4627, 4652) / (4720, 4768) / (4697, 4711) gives 0.4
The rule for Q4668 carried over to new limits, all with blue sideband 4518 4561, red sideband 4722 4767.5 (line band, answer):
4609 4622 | -0.89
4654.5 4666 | 0.49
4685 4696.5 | 0.14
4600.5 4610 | -0.31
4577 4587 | -0.14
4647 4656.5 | 0.40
